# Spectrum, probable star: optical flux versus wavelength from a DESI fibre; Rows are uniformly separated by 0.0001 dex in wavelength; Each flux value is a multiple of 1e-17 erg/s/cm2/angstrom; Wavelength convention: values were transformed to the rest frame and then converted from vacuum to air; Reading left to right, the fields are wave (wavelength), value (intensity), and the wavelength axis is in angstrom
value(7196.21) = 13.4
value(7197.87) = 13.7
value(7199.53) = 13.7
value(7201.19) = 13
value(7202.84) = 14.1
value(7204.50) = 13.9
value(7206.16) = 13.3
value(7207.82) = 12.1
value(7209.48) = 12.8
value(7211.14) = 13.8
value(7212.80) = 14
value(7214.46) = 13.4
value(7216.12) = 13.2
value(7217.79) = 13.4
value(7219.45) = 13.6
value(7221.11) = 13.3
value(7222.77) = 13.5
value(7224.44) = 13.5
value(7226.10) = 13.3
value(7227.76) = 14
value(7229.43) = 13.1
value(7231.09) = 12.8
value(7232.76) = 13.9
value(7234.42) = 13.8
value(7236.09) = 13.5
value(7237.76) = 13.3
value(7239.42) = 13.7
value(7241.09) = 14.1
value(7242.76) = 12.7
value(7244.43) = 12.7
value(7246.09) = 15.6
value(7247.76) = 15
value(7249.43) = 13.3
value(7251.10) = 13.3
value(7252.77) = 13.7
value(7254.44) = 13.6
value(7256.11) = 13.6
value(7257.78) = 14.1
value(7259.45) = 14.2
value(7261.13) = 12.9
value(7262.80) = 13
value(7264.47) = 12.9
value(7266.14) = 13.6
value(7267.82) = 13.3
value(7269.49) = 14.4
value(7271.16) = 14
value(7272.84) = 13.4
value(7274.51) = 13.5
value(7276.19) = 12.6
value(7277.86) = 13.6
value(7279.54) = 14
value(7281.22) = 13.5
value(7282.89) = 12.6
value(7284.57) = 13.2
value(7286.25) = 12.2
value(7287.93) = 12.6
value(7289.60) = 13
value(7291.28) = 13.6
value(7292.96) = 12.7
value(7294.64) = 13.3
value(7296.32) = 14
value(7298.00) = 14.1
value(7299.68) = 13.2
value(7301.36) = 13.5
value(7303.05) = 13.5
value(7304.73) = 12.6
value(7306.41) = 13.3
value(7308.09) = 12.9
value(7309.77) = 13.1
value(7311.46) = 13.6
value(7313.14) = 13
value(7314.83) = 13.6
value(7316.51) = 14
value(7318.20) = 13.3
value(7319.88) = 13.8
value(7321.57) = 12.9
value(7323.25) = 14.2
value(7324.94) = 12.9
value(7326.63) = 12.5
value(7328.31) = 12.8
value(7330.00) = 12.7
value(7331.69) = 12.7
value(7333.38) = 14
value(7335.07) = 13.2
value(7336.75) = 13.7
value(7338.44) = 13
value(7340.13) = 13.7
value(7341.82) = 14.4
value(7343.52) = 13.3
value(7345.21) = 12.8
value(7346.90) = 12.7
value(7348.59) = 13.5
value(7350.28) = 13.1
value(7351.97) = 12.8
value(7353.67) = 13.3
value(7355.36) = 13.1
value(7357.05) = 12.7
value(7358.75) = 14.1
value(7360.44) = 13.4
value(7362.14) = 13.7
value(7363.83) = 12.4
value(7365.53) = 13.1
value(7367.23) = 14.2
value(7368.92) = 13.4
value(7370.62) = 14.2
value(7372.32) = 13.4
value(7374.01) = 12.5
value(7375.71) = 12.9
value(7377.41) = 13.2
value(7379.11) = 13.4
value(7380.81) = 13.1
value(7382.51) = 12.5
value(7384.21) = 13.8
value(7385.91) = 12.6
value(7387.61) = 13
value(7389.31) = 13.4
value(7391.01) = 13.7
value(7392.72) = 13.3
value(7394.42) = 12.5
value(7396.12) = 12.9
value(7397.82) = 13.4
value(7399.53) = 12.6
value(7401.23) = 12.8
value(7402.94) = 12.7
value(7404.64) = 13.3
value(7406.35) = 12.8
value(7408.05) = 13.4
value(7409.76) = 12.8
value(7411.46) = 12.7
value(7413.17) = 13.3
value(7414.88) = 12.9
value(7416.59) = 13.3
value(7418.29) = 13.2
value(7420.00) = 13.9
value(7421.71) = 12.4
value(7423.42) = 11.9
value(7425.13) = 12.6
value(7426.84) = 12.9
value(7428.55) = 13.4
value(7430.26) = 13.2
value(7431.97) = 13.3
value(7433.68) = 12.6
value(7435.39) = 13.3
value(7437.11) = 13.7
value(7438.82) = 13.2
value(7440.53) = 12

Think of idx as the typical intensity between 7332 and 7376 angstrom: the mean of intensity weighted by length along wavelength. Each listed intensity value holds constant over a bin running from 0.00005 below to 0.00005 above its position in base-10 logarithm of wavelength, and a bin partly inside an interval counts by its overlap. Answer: 13.3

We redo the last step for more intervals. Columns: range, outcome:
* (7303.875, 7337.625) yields 13.2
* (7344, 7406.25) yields 13.1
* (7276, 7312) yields 13.2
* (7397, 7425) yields 13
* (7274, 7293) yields 13.1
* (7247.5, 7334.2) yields 13.4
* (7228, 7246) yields 13.5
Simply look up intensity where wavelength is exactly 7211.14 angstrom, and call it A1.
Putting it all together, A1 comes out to 13.8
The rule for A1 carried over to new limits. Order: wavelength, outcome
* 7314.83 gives 13.6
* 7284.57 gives 13.2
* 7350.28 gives 13.1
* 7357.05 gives 12.7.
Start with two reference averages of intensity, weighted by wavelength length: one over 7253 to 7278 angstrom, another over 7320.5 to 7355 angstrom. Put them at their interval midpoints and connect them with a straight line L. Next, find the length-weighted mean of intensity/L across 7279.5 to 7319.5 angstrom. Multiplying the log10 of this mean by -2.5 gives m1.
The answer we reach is 0.01 mag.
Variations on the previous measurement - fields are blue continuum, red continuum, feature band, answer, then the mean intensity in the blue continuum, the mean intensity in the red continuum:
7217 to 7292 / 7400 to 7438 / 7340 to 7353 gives -0.003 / 13.5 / 13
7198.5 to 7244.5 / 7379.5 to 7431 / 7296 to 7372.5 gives -0.013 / 13.4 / 13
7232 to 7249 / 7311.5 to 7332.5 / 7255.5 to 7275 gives 0.005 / 13.8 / 13.2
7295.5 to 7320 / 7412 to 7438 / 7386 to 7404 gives 0.011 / 13.4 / 13.1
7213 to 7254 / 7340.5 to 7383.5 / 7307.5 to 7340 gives 0.006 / 13.6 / 13.3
